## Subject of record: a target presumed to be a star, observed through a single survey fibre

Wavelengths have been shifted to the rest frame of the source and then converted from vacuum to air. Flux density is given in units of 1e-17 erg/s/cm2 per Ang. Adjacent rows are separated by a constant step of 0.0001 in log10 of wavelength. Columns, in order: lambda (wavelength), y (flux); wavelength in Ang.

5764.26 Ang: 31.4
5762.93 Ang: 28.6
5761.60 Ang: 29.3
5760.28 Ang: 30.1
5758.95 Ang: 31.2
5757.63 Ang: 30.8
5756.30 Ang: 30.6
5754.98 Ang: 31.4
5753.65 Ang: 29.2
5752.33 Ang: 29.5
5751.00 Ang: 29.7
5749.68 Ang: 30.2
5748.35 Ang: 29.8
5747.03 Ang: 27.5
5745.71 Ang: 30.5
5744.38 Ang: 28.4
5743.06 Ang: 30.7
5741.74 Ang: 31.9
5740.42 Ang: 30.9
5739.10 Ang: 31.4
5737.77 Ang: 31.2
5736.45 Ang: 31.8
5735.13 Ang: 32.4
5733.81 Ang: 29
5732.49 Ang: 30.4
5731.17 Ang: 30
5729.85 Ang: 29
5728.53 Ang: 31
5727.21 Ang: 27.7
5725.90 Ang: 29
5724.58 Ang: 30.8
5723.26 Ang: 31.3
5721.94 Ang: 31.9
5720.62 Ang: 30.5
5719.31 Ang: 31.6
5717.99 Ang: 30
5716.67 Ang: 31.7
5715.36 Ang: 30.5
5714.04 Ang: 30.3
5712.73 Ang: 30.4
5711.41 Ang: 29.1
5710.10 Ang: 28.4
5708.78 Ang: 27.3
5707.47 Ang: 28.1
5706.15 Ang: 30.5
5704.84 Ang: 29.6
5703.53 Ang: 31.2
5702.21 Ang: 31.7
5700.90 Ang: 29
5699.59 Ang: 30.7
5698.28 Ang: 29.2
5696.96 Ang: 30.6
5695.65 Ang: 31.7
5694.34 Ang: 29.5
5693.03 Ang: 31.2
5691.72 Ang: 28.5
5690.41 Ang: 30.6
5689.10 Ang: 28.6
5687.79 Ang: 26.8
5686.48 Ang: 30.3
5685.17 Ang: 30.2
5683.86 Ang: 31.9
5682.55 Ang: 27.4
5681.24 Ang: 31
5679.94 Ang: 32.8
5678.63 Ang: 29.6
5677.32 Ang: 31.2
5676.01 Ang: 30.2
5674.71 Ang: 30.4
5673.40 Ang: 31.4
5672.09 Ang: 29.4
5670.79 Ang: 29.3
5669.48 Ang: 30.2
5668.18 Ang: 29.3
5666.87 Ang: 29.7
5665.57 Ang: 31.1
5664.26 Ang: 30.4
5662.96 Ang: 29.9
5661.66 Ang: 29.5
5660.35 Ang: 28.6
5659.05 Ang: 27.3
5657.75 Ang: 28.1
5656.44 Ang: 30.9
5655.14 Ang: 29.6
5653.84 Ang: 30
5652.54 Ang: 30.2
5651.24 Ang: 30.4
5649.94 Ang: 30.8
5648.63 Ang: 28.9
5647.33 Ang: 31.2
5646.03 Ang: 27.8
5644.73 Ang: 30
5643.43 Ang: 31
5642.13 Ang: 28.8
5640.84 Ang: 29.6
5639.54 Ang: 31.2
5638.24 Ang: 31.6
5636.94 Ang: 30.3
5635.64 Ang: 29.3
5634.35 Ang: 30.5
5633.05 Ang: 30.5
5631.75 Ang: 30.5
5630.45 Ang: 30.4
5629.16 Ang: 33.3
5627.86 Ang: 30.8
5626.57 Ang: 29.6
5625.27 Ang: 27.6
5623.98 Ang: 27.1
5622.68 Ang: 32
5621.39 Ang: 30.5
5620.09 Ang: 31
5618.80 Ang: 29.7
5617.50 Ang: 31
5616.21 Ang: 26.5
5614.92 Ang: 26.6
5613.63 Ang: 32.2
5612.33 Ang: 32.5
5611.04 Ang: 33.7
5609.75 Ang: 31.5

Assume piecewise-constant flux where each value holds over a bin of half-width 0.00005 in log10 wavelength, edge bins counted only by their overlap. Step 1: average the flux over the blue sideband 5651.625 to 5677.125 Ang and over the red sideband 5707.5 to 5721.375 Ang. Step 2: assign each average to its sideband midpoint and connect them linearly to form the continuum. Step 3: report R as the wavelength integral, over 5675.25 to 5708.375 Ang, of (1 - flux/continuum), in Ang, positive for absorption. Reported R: -0.22 Ang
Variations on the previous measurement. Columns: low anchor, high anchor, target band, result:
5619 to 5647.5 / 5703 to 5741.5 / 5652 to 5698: 0.5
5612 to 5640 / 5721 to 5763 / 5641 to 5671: 0.5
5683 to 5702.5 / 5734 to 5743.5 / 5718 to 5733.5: 0.4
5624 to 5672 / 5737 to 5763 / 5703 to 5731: 0.1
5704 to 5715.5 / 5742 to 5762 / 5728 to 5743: -0.5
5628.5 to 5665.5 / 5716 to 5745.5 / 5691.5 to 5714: 0.4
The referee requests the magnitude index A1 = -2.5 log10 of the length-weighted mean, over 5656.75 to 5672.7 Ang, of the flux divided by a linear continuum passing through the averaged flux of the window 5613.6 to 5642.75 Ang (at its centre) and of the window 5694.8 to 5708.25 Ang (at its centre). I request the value 0.024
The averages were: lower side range 30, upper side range 30.2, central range 29.4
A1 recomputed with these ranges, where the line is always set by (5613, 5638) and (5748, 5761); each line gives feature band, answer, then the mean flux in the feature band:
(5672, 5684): -0.01 mag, 30.5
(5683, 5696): 0.01 mag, 29.8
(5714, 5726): -0.02 mag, 30.8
